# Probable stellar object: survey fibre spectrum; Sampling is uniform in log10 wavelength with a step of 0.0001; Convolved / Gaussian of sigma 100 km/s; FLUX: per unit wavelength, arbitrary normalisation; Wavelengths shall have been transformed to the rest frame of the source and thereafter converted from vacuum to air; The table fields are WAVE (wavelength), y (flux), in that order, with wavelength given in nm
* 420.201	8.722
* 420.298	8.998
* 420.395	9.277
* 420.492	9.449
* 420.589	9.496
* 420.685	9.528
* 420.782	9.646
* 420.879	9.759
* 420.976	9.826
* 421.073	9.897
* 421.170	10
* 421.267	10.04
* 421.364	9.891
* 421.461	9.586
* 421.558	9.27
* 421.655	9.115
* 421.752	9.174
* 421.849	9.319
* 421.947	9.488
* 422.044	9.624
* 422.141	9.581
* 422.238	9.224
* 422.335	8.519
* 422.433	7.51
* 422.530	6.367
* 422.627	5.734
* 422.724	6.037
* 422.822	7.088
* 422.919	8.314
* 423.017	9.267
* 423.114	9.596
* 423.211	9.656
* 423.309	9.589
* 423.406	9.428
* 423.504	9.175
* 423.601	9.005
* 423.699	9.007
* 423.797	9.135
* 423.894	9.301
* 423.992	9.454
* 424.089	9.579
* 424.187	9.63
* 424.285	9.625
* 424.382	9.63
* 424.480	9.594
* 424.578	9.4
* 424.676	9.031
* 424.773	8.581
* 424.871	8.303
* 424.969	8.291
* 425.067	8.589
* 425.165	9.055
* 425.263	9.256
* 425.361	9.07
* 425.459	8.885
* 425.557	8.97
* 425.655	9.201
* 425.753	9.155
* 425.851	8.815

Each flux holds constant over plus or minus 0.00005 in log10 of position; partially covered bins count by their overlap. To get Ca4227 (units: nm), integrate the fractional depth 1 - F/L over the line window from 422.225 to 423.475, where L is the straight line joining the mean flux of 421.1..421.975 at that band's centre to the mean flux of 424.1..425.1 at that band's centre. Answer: 0.16 nm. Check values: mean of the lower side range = 9.55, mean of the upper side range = 9.09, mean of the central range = 8.16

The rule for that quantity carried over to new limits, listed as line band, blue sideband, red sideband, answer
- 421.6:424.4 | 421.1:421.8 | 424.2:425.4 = 0.15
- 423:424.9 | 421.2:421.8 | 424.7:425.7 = -0.05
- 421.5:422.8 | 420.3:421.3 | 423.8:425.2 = 0.15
